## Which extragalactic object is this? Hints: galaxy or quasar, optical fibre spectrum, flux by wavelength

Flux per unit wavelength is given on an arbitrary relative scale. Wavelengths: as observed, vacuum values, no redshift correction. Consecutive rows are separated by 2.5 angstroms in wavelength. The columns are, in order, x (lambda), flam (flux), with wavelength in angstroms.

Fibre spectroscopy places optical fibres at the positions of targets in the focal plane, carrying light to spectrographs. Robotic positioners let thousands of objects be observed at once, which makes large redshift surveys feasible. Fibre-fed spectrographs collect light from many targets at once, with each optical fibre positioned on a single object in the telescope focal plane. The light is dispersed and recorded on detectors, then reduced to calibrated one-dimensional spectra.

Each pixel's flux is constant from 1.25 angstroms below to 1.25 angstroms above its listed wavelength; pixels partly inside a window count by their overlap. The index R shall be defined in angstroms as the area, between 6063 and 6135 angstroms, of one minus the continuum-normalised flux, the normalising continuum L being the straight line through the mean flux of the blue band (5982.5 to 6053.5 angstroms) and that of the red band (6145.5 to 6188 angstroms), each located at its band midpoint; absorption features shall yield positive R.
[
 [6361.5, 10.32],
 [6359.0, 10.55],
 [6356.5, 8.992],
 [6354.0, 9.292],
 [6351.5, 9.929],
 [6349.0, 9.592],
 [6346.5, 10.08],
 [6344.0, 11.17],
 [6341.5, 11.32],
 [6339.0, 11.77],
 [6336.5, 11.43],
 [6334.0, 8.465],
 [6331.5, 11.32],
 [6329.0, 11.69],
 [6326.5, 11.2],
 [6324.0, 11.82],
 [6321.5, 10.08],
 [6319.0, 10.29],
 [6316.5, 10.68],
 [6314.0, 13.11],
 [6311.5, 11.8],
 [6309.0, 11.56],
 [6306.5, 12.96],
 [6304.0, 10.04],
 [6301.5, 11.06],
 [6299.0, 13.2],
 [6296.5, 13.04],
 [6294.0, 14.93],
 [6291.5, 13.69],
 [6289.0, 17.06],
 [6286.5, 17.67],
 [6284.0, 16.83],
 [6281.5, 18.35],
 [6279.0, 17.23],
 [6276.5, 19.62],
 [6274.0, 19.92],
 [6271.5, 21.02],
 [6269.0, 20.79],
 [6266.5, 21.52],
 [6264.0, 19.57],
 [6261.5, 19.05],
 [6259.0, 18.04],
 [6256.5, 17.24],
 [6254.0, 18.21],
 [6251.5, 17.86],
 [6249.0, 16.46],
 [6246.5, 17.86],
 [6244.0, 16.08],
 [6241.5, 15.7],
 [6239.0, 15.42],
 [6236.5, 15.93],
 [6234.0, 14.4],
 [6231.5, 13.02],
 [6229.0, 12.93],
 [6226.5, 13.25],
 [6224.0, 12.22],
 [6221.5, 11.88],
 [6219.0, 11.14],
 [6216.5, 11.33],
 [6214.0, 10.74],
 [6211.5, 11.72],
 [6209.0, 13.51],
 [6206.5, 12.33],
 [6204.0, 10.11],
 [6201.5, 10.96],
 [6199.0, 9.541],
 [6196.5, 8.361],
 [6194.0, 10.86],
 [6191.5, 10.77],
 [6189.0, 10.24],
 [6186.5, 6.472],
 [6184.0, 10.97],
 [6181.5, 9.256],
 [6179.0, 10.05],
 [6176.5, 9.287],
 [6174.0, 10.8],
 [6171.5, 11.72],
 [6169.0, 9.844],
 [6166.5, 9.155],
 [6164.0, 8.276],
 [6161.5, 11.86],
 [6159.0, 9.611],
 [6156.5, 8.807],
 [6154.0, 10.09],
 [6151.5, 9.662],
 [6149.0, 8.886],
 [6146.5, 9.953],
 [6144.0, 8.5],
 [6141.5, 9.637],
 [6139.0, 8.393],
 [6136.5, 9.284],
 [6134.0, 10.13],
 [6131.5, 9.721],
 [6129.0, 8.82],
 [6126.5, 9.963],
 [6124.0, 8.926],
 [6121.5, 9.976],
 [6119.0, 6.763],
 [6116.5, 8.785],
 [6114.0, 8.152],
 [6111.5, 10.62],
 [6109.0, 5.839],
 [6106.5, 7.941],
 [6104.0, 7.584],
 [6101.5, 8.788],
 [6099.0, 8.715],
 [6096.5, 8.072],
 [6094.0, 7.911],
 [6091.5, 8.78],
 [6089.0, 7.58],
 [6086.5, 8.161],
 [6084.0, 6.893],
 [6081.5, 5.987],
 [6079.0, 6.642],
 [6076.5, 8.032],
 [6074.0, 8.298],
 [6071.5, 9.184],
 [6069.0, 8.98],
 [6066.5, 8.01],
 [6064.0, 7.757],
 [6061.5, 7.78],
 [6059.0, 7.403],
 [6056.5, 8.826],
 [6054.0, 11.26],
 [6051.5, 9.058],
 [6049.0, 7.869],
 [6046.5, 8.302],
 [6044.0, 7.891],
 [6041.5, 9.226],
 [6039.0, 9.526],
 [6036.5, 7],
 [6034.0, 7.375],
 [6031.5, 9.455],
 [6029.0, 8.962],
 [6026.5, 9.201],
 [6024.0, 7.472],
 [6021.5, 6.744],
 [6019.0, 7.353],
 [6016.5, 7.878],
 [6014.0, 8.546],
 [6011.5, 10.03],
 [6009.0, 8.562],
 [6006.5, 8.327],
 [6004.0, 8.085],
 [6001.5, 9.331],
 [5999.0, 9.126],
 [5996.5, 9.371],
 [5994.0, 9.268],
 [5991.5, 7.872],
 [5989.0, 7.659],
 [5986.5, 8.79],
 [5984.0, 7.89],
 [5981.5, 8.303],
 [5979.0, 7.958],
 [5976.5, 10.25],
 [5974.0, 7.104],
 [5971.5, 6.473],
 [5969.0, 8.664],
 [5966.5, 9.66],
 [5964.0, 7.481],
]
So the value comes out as 6.6 angstroms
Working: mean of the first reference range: 8.46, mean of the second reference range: 9.69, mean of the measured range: 8.31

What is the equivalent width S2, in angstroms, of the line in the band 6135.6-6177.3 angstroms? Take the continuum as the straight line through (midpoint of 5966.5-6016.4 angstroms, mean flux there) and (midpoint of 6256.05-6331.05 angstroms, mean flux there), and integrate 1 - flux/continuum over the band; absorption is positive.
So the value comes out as 8.5 angstroms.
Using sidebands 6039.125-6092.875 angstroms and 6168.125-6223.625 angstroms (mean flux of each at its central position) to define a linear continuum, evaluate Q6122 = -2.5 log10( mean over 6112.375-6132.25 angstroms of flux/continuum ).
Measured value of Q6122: 0.041 mag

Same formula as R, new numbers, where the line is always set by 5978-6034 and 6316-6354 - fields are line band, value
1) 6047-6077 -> 0.9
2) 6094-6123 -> 2.7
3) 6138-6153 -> 0.3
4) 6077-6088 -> 2.4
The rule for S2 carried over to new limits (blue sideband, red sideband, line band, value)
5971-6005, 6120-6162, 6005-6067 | 2.6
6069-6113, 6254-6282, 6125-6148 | 3.2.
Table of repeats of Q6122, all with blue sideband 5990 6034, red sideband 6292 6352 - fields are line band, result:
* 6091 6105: 0.127 mag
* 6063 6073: 0.068 mag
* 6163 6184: 0.015 mag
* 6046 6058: -0.022 mag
